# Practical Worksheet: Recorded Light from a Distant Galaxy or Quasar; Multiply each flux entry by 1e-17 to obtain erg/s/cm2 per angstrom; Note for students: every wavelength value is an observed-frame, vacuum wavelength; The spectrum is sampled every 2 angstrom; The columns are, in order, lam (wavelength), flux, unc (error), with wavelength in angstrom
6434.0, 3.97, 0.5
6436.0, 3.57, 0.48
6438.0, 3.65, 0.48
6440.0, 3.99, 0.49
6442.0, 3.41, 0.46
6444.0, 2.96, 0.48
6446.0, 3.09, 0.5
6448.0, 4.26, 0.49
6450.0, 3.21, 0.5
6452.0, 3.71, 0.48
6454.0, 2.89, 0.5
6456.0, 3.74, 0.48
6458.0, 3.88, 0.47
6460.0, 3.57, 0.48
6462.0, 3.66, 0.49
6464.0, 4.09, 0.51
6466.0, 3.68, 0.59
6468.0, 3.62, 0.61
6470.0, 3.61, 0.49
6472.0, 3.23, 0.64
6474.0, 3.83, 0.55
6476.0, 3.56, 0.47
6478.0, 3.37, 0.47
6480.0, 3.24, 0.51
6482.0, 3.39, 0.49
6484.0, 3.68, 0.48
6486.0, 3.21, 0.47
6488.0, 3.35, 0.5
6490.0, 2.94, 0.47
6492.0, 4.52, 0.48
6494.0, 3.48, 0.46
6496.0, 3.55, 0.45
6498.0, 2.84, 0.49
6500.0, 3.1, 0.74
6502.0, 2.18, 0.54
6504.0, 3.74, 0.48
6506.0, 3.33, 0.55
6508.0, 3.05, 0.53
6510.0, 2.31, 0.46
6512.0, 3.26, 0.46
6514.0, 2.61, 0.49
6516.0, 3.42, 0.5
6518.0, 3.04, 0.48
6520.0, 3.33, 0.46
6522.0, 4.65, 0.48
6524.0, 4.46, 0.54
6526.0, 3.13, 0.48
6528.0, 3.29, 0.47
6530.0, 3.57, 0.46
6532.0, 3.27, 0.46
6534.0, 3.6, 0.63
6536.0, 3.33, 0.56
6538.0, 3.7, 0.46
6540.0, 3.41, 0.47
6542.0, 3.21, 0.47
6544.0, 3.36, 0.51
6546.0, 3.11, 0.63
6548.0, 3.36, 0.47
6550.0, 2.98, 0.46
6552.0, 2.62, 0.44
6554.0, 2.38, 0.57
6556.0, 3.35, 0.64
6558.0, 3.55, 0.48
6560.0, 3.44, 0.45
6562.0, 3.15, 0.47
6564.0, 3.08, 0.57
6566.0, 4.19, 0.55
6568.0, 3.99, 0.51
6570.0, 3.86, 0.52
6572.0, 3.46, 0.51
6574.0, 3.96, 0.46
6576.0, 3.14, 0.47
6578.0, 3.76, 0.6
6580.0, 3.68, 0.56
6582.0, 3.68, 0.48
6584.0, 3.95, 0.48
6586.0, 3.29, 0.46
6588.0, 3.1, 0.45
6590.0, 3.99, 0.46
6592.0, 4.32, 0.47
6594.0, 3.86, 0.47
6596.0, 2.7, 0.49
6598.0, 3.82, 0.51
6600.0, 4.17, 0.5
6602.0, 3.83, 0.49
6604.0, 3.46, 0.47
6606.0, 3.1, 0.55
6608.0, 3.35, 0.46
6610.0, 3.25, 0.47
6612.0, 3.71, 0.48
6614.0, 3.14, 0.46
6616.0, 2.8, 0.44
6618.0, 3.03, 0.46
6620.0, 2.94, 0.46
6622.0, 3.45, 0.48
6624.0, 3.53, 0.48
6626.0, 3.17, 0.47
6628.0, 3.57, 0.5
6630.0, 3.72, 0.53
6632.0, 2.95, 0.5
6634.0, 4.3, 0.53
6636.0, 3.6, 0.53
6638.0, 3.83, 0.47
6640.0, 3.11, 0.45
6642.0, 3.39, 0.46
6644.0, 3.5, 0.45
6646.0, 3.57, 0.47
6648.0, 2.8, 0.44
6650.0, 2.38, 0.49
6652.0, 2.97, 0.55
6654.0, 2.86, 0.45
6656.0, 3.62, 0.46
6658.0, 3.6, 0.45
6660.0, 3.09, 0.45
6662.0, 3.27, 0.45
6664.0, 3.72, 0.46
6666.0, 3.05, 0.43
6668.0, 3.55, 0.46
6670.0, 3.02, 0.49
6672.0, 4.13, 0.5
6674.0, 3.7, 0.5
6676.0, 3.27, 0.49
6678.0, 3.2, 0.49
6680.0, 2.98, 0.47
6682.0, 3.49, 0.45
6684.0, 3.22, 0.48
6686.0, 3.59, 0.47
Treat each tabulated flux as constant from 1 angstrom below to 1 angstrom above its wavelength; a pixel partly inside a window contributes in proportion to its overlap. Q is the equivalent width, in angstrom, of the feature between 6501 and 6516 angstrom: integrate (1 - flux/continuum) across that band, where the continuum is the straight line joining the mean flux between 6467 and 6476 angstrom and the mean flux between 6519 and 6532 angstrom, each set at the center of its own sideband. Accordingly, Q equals 2.9 angstrom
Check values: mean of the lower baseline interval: 3.57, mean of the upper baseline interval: 3.7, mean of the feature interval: 2.96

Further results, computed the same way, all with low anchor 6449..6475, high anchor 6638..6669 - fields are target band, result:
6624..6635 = -0.8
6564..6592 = -2.6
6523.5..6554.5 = 1.5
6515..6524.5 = -0.7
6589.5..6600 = -1.3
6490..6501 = 0.3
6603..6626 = 0.5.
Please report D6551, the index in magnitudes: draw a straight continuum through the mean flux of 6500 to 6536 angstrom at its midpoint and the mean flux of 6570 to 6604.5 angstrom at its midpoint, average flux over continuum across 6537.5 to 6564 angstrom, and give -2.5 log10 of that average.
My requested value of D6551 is 0.09 mag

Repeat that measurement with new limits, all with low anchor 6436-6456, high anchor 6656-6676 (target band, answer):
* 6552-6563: 0.114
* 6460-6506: 0.009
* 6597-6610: -0.040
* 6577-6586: -0.075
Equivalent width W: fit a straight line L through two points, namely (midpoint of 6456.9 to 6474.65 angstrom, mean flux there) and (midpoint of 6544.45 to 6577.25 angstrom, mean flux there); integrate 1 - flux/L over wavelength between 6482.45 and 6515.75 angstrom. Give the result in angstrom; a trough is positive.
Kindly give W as 3.4 angstrom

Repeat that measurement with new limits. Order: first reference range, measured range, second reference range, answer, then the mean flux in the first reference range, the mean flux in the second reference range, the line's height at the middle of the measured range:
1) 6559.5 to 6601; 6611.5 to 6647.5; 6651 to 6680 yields 0.8 angstrom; 3.65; 3.35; 3.48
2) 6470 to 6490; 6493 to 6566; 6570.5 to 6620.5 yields 3.9 angstrom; 3.41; 3.51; 3.45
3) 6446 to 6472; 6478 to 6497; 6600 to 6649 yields 0.6 angstrom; 3.62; 3.4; 3.58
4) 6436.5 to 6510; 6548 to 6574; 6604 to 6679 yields 0.2 angstrom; 3.45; 3.33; 3.39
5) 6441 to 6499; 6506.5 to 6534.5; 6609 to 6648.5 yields 0.9 angstrom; 3.5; 3.38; 3.46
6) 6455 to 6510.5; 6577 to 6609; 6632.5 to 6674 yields -2.2 angstrom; 3.43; 3.37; 3.39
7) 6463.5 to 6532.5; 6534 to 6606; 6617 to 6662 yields -2.9 angstrom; 3.39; 3.32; 3.35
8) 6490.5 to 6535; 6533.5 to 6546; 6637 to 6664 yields -0.3 angstrom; 3.35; 3.25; 3.33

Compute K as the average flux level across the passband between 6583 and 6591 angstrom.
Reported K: 3.58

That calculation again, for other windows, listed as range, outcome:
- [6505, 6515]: 2.91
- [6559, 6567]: 3.47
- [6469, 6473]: 3.42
